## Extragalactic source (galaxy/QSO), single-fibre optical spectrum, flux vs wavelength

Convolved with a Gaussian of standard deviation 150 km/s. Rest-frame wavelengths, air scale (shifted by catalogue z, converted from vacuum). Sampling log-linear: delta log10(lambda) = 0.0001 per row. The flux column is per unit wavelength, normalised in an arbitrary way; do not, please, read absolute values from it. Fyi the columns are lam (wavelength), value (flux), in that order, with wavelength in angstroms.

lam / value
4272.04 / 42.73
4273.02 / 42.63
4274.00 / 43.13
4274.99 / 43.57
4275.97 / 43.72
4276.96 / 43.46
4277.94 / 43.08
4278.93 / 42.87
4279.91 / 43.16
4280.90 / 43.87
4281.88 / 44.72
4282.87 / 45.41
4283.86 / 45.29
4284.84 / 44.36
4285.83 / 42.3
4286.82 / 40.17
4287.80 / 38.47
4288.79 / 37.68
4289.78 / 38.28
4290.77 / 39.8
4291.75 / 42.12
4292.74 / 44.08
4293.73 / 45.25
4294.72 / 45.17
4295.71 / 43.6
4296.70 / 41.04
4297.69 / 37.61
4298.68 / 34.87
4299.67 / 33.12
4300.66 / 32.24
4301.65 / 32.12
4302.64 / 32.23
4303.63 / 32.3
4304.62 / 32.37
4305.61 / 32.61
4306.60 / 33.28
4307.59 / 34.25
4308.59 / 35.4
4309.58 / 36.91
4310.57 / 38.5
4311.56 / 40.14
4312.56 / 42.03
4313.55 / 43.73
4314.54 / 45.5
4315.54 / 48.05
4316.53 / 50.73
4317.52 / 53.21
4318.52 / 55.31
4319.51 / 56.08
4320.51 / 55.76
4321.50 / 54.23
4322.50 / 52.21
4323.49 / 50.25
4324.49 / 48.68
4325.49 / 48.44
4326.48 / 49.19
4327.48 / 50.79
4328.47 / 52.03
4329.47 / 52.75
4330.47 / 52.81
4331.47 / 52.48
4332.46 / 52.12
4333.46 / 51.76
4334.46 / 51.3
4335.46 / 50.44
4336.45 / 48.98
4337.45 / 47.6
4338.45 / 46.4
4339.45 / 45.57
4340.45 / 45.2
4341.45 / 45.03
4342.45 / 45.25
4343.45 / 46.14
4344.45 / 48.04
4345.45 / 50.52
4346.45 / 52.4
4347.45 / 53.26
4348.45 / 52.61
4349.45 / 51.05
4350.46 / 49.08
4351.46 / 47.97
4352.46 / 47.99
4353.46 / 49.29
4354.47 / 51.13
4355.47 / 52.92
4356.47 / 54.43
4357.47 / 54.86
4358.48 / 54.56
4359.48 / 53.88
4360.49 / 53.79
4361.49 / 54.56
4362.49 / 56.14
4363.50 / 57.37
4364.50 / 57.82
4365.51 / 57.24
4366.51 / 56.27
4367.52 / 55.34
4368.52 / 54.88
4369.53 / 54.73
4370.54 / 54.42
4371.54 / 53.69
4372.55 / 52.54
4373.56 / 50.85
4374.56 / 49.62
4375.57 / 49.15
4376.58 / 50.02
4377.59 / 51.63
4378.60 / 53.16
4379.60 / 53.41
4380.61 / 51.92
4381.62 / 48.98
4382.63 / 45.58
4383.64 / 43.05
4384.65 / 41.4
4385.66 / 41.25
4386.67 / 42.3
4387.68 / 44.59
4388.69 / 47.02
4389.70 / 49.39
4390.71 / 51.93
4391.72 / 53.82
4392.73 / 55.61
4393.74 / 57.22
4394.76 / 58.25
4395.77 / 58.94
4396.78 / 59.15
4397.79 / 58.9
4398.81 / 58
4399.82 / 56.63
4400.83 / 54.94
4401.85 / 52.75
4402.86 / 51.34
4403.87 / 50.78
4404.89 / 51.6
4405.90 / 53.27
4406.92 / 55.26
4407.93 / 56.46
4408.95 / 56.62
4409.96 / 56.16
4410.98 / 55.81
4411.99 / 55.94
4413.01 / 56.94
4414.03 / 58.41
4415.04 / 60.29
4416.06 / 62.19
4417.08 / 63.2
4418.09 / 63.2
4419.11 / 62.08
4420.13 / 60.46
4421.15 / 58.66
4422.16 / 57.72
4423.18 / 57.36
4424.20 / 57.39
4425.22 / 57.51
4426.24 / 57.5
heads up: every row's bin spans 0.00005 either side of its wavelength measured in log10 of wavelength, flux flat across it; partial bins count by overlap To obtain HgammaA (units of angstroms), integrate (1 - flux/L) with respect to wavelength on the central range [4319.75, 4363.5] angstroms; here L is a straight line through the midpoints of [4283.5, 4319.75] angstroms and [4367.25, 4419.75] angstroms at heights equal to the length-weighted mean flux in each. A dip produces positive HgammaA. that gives -4.6 angstroms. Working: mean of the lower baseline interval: 40.4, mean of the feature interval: 50.9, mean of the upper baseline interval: 53.6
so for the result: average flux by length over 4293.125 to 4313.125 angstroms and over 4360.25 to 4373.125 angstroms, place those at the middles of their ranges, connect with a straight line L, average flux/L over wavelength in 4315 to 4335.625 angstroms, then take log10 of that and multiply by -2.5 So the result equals -0.20 mag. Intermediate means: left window 36.8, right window 55.3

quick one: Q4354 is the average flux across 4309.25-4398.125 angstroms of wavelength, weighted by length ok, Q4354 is 50.8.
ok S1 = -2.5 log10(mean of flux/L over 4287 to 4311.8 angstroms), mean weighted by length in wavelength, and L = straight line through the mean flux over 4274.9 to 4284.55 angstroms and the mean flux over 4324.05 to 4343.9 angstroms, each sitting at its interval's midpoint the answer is 0.22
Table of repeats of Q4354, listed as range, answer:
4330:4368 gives 51.4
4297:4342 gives 44.8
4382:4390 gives 44.3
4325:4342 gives 49.6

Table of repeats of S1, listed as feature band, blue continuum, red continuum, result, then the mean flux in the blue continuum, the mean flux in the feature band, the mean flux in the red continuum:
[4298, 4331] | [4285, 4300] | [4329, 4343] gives 0.03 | 40.4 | 43.7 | 49.1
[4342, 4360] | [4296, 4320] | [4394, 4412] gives -0.09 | 39.8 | 50.9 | 55.6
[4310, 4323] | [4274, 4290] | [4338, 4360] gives -0.06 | 42.6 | 48.8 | 49.9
